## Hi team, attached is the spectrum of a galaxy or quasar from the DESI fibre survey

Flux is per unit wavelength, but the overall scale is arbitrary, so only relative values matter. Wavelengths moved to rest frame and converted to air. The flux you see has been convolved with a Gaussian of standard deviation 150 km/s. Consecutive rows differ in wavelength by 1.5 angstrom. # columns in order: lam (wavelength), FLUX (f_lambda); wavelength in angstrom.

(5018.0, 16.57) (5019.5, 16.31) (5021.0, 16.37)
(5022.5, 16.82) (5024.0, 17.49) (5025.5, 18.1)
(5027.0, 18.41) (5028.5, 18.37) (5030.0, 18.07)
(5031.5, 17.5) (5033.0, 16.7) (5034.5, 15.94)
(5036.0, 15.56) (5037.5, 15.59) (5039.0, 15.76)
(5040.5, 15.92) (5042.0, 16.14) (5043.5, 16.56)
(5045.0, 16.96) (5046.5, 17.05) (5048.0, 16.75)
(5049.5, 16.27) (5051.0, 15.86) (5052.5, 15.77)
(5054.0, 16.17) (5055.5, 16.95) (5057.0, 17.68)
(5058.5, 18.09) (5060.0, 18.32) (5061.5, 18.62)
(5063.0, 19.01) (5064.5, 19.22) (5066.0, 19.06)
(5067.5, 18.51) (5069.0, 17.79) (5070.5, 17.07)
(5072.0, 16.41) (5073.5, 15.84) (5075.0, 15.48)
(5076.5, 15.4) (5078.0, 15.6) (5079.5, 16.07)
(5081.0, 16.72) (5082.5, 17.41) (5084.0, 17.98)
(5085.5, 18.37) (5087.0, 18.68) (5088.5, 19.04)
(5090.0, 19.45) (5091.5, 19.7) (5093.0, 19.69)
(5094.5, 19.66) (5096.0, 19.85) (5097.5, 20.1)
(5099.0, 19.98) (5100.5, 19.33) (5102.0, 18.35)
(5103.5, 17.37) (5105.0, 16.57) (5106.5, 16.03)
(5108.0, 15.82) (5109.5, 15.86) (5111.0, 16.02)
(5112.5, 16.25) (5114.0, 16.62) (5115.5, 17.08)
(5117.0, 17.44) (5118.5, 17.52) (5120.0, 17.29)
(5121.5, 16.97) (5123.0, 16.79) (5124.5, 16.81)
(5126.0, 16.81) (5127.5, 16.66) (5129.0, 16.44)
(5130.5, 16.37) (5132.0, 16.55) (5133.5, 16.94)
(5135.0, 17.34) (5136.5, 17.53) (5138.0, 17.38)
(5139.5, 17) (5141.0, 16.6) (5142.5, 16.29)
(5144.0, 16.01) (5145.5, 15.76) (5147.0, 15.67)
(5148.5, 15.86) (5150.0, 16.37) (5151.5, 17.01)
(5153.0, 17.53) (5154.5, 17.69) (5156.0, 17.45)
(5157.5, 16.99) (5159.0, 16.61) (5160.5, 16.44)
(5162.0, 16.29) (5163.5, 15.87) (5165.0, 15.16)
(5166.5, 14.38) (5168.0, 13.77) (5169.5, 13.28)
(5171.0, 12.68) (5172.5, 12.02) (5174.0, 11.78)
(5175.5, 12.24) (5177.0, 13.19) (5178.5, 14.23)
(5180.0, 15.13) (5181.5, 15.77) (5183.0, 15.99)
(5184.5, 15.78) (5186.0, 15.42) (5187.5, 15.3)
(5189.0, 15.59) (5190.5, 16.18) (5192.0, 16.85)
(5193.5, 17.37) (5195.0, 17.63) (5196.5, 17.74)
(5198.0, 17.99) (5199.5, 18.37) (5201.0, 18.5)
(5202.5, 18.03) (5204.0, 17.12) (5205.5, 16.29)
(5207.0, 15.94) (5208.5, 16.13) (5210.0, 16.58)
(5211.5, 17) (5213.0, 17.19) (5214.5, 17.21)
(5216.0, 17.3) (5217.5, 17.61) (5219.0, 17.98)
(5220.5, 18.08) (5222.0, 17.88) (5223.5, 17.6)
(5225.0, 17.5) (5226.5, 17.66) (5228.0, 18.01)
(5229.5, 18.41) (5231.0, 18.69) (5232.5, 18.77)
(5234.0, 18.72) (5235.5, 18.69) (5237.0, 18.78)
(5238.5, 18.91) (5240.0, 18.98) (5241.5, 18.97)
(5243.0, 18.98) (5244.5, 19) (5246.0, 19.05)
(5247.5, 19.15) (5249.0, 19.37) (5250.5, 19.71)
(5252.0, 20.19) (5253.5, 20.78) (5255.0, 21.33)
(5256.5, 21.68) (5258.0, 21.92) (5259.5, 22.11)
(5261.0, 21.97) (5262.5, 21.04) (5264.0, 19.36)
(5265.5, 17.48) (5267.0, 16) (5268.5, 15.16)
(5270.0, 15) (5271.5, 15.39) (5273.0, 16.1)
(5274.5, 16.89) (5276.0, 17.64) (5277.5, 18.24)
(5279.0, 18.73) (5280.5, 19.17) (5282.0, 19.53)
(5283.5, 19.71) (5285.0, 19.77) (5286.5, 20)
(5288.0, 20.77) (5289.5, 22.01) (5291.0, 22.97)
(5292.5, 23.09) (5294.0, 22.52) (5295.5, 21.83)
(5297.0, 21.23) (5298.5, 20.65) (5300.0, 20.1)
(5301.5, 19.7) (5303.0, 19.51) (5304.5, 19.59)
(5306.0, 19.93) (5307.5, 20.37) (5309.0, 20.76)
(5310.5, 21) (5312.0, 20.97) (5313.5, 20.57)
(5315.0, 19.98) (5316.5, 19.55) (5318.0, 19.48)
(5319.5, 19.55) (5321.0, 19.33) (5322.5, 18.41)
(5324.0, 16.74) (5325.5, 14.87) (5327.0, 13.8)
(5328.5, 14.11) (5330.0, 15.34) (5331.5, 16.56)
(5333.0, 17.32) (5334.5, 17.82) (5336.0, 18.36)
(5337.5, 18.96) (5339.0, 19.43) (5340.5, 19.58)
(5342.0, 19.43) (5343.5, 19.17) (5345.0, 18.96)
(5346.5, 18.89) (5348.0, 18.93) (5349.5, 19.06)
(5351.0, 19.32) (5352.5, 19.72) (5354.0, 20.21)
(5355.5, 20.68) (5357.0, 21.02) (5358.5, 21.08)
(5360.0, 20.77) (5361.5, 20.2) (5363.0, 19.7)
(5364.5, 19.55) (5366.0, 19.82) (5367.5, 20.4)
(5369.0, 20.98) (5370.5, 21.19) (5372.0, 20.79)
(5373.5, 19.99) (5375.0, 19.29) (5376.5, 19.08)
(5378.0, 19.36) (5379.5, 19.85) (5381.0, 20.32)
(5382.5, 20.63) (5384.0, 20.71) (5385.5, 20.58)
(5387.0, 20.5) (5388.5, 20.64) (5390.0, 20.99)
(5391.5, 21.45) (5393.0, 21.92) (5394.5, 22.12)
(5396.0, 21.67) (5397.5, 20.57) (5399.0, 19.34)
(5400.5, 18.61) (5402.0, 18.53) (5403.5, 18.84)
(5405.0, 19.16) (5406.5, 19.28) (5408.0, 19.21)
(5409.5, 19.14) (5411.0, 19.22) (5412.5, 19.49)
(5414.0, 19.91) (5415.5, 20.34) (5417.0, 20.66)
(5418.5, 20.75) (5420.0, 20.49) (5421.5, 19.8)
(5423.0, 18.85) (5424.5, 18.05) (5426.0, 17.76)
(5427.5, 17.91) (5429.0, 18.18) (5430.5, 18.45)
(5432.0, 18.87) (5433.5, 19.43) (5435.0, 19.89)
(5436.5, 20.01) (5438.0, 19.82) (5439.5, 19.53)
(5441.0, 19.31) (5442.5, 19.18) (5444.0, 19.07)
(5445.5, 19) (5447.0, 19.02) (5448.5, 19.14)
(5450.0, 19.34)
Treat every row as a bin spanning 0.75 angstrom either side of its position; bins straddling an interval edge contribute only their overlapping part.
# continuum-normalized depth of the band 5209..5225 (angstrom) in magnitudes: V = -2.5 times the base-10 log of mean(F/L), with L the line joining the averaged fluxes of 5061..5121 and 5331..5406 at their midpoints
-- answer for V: 0.08 mag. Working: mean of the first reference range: 17.7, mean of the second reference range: 19.9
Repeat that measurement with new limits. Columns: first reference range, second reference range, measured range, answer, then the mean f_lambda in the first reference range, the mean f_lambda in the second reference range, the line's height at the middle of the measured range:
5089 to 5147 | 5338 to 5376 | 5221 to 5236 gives 0.02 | 17.4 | 19.9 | 18.5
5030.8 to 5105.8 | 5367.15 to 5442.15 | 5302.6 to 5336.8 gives 0.05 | 17.5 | 19.8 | 19.2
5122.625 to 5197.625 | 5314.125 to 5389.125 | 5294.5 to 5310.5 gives -0.12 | 15.9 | 19.2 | 18.4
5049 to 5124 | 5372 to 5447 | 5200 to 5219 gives 0.08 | 17.5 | 19.7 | 18.4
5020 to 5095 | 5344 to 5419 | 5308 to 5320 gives -0.04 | 17.3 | 20.1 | 19.5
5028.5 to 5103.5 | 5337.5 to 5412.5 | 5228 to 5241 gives 0.01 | 17.5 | 20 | 18.9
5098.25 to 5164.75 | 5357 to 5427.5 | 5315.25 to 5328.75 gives 0.10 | 16.8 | 20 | 19.2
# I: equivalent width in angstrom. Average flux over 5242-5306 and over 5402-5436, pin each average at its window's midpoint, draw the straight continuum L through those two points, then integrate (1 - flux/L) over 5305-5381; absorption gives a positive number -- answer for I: 0.90 angstrom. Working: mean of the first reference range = 19.6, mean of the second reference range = 19.2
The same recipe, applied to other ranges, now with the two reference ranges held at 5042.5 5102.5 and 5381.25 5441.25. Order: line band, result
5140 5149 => 1.1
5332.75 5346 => 0.3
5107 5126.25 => 1.4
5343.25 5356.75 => -0.1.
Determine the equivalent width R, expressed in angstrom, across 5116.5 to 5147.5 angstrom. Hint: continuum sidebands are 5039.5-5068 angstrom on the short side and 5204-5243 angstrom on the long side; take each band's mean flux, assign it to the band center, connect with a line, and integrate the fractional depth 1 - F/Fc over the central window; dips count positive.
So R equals 1.3 angstrom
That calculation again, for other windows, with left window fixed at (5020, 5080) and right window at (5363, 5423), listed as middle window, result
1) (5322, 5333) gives 2.13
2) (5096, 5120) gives 0.10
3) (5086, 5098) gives -1.46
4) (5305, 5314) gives -0.57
